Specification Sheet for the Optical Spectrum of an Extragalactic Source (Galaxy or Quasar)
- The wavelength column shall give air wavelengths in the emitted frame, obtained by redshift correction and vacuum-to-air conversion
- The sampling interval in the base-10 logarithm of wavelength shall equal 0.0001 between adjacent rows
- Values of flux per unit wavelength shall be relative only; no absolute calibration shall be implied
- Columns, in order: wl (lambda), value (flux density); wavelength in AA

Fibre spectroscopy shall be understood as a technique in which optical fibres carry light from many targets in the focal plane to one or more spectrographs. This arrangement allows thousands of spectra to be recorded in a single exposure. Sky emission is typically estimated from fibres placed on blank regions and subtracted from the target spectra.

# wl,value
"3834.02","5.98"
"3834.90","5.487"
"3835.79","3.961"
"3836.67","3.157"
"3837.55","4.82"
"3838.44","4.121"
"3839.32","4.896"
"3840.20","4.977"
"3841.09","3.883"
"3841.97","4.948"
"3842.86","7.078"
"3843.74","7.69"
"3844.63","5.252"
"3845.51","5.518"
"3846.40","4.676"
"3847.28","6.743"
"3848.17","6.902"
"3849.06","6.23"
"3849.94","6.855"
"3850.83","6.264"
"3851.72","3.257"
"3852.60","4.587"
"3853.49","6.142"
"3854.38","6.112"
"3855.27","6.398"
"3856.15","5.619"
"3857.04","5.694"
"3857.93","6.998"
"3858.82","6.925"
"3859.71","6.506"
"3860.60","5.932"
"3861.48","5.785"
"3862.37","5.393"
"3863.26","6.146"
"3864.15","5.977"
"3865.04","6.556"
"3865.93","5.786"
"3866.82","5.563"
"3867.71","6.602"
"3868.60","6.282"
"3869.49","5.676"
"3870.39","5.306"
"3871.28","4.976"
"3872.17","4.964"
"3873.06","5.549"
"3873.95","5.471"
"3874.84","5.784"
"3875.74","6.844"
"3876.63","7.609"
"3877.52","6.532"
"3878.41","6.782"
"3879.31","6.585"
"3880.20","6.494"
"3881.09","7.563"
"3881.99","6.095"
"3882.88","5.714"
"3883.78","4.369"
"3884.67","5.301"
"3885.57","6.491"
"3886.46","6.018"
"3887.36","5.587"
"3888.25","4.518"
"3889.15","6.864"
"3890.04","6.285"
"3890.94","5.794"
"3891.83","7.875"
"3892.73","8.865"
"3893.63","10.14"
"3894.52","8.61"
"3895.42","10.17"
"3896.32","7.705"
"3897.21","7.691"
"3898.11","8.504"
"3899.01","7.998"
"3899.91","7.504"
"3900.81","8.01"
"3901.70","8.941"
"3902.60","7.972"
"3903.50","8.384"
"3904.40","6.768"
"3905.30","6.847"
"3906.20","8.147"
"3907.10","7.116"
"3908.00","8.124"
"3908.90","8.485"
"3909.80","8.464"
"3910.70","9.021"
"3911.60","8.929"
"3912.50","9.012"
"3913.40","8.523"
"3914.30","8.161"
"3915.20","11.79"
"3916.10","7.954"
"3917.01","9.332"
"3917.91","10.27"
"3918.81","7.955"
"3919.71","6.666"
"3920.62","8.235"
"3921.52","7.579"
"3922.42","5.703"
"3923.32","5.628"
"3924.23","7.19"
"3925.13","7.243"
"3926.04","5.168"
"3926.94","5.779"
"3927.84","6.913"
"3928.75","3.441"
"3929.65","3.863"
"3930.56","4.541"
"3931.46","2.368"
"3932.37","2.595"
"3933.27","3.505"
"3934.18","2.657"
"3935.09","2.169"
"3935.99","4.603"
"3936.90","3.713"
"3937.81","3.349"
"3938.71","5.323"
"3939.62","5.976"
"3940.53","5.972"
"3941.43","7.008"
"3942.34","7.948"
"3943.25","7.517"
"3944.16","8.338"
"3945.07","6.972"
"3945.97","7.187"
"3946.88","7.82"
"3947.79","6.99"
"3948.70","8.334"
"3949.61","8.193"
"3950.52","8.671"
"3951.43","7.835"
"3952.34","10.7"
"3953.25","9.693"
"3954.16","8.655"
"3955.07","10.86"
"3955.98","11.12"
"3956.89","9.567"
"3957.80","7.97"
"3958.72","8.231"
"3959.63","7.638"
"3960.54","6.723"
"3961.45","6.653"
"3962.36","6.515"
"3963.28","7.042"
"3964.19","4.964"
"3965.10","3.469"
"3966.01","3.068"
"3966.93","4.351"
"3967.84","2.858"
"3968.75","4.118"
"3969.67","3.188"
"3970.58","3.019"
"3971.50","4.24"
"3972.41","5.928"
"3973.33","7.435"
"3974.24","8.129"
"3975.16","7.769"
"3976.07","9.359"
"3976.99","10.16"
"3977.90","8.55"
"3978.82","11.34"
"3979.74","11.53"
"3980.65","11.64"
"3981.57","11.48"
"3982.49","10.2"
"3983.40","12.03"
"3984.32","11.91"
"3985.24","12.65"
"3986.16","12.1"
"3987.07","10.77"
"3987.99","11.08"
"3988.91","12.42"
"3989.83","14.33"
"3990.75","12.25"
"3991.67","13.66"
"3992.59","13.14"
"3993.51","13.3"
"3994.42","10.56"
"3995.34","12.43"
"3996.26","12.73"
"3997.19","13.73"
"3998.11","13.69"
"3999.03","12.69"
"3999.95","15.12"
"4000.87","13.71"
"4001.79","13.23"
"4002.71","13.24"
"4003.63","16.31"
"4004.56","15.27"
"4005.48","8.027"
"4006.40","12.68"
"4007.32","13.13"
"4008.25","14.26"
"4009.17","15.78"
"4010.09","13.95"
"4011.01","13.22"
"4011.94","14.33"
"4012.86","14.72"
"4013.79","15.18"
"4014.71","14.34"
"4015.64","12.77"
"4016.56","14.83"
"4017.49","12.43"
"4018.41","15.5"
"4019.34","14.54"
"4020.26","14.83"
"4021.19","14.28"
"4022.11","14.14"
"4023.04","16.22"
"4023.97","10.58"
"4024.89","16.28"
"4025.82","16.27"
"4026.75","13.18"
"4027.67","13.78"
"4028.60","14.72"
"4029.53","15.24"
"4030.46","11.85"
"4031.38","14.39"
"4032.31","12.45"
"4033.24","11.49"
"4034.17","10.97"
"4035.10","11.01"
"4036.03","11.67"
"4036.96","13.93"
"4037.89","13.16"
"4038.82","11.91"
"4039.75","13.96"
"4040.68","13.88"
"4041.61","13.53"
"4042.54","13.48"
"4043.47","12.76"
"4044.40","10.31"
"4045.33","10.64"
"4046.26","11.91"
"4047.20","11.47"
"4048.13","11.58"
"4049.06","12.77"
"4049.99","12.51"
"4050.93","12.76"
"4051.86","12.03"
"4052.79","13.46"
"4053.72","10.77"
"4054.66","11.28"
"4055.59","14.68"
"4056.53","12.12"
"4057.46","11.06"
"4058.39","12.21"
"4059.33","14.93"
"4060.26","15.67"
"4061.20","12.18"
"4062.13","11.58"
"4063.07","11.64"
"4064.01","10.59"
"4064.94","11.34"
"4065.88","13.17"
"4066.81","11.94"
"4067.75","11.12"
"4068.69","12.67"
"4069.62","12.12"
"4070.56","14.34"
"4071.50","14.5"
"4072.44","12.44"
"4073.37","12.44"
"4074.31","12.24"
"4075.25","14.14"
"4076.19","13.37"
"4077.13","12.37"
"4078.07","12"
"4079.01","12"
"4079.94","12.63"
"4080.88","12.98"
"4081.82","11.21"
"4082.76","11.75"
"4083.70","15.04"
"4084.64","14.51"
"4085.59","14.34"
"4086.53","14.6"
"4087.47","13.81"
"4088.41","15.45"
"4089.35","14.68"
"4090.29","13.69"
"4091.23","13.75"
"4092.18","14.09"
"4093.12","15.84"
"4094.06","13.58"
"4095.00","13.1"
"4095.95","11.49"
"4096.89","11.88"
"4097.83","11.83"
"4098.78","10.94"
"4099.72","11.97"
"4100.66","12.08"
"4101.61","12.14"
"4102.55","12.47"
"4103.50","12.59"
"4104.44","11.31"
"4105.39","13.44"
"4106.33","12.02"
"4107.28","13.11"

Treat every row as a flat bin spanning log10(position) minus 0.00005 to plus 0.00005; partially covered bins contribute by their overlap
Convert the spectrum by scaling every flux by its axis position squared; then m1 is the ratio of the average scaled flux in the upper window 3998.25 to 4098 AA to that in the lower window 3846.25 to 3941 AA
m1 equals 2.19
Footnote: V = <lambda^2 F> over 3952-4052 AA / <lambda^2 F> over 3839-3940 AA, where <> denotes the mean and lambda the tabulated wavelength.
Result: 1.89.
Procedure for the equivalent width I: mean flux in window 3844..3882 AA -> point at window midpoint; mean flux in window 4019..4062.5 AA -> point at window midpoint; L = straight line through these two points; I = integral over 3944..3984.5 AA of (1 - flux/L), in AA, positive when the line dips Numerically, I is 8.88 AA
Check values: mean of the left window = 6.03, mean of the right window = 13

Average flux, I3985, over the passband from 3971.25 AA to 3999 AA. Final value 11.1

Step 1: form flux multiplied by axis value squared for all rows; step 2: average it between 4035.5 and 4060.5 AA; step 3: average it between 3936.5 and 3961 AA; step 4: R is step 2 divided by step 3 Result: 1.71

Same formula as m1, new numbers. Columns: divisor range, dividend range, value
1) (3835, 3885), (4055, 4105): 2.49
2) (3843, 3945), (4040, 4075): 2.07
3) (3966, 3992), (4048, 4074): 1.43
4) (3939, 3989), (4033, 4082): 1.61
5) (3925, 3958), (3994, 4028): 2.21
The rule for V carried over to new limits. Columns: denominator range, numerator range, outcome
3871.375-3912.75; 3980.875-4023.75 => 1.95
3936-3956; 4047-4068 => 1.74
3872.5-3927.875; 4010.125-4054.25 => 1.91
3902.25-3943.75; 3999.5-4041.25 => 2.18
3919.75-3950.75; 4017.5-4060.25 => 2.36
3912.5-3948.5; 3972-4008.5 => 1.94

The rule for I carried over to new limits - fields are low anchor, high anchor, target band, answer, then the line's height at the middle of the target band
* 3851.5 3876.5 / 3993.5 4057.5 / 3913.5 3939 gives 7.99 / 8.7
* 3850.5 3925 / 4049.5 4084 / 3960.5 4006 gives 0.67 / 9.96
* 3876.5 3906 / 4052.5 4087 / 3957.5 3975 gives 7.23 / 9.51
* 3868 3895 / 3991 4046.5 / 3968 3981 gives 4.36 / 11.2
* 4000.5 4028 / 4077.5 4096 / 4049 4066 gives 1.63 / 13.8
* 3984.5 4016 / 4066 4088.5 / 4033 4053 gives 1.24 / 13.1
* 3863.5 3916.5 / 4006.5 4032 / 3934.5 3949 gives 5.62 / 9.98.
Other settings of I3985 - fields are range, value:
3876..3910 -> 7.28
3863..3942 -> 6.62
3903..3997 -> 7.89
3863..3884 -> 6.07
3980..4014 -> 13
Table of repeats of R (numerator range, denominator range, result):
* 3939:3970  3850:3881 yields 1.24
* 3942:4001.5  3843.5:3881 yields 1.62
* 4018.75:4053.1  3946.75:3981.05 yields 1.82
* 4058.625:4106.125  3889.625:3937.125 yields 1.99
